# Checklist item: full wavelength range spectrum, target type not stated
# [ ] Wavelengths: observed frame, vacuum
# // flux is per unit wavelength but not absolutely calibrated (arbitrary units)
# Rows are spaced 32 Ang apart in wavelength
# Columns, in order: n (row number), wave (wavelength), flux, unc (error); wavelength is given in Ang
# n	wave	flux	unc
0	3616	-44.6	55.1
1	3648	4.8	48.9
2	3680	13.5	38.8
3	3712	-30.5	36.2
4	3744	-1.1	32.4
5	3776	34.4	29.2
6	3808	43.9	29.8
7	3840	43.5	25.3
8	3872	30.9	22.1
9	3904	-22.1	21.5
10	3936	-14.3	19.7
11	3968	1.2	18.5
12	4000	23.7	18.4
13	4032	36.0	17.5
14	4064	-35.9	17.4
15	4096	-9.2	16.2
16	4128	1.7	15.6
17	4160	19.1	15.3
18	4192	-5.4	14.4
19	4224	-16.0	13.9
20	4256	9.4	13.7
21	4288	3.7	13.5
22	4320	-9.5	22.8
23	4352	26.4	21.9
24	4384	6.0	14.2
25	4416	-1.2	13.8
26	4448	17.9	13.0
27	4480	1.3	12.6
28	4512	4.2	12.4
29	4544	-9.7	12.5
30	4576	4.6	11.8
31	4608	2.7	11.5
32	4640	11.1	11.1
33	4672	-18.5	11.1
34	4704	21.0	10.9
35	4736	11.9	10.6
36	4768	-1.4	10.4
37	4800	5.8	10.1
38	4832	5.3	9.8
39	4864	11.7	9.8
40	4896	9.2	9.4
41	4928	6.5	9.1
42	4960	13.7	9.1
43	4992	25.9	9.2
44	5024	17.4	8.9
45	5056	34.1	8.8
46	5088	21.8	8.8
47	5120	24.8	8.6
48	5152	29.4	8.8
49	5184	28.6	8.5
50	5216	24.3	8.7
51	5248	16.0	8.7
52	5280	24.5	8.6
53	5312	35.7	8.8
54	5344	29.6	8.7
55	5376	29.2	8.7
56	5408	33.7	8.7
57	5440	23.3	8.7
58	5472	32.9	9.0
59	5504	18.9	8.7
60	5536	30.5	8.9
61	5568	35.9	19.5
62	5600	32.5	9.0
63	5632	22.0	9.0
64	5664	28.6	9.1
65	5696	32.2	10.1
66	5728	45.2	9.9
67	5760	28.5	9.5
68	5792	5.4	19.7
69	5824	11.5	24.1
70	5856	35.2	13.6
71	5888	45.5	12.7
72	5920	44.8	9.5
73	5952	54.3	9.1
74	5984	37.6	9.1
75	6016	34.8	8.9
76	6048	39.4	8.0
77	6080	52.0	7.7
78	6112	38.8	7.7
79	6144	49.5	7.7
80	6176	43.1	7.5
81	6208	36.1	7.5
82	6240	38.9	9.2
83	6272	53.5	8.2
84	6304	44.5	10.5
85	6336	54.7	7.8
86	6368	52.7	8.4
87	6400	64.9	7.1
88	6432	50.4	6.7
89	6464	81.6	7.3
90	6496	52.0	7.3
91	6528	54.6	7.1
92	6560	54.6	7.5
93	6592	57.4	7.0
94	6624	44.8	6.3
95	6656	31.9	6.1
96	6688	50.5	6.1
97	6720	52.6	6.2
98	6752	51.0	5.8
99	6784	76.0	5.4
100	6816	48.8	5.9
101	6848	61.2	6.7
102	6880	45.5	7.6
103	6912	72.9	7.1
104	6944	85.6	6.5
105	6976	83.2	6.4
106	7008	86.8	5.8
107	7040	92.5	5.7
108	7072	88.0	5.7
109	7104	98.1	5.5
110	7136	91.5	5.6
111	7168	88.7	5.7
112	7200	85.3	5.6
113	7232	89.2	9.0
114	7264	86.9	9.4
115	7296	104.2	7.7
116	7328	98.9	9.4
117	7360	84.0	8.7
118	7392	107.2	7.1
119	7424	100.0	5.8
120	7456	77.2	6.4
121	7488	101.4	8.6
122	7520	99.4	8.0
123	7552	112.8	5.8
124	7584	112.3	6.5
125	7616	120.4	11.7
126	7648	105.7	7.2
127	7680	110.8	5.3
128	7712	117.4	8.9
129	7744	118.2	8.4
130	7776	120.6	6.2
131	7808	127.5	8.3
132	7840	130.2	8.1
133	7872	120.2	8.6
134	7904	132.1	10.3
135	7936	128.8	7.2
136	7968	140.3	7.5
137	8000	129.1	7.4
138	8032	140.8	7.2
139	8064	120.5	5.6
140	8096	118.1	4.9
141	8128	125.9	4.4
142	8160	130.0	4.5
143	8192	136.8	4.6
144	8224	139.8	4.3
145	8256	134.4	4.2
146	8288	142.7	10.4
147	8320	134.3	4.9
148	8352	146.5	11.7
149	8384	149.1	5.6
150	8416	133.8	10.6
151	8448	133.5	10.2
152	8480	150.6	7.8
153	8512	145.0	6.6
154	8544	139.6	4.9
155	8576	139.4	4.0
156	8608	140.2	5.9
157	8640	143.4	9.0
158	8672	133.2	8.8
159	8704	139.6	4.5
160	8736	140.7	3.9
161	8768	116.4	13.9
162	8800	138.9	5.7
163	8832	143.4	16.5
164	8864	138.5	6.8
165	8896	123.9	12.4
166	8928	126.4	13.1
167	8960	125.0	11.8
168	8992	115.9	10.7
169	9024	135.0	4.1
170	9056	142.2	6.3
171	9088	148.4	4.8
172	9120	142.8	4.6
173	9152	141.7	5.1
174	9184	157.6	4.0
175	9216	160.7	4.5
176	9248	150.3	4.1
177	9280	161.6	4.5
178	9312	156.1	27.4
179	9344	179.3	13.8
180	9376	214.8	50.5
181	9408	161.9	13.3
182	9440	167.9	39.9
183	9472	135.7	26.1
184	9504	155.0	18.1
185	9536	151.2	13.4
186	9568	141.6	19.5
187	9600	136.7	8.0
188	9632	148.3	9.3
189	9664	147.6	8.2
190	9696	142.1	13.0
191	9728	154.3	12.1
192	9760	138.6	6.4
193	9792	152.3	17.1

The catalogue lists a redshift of 0.73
